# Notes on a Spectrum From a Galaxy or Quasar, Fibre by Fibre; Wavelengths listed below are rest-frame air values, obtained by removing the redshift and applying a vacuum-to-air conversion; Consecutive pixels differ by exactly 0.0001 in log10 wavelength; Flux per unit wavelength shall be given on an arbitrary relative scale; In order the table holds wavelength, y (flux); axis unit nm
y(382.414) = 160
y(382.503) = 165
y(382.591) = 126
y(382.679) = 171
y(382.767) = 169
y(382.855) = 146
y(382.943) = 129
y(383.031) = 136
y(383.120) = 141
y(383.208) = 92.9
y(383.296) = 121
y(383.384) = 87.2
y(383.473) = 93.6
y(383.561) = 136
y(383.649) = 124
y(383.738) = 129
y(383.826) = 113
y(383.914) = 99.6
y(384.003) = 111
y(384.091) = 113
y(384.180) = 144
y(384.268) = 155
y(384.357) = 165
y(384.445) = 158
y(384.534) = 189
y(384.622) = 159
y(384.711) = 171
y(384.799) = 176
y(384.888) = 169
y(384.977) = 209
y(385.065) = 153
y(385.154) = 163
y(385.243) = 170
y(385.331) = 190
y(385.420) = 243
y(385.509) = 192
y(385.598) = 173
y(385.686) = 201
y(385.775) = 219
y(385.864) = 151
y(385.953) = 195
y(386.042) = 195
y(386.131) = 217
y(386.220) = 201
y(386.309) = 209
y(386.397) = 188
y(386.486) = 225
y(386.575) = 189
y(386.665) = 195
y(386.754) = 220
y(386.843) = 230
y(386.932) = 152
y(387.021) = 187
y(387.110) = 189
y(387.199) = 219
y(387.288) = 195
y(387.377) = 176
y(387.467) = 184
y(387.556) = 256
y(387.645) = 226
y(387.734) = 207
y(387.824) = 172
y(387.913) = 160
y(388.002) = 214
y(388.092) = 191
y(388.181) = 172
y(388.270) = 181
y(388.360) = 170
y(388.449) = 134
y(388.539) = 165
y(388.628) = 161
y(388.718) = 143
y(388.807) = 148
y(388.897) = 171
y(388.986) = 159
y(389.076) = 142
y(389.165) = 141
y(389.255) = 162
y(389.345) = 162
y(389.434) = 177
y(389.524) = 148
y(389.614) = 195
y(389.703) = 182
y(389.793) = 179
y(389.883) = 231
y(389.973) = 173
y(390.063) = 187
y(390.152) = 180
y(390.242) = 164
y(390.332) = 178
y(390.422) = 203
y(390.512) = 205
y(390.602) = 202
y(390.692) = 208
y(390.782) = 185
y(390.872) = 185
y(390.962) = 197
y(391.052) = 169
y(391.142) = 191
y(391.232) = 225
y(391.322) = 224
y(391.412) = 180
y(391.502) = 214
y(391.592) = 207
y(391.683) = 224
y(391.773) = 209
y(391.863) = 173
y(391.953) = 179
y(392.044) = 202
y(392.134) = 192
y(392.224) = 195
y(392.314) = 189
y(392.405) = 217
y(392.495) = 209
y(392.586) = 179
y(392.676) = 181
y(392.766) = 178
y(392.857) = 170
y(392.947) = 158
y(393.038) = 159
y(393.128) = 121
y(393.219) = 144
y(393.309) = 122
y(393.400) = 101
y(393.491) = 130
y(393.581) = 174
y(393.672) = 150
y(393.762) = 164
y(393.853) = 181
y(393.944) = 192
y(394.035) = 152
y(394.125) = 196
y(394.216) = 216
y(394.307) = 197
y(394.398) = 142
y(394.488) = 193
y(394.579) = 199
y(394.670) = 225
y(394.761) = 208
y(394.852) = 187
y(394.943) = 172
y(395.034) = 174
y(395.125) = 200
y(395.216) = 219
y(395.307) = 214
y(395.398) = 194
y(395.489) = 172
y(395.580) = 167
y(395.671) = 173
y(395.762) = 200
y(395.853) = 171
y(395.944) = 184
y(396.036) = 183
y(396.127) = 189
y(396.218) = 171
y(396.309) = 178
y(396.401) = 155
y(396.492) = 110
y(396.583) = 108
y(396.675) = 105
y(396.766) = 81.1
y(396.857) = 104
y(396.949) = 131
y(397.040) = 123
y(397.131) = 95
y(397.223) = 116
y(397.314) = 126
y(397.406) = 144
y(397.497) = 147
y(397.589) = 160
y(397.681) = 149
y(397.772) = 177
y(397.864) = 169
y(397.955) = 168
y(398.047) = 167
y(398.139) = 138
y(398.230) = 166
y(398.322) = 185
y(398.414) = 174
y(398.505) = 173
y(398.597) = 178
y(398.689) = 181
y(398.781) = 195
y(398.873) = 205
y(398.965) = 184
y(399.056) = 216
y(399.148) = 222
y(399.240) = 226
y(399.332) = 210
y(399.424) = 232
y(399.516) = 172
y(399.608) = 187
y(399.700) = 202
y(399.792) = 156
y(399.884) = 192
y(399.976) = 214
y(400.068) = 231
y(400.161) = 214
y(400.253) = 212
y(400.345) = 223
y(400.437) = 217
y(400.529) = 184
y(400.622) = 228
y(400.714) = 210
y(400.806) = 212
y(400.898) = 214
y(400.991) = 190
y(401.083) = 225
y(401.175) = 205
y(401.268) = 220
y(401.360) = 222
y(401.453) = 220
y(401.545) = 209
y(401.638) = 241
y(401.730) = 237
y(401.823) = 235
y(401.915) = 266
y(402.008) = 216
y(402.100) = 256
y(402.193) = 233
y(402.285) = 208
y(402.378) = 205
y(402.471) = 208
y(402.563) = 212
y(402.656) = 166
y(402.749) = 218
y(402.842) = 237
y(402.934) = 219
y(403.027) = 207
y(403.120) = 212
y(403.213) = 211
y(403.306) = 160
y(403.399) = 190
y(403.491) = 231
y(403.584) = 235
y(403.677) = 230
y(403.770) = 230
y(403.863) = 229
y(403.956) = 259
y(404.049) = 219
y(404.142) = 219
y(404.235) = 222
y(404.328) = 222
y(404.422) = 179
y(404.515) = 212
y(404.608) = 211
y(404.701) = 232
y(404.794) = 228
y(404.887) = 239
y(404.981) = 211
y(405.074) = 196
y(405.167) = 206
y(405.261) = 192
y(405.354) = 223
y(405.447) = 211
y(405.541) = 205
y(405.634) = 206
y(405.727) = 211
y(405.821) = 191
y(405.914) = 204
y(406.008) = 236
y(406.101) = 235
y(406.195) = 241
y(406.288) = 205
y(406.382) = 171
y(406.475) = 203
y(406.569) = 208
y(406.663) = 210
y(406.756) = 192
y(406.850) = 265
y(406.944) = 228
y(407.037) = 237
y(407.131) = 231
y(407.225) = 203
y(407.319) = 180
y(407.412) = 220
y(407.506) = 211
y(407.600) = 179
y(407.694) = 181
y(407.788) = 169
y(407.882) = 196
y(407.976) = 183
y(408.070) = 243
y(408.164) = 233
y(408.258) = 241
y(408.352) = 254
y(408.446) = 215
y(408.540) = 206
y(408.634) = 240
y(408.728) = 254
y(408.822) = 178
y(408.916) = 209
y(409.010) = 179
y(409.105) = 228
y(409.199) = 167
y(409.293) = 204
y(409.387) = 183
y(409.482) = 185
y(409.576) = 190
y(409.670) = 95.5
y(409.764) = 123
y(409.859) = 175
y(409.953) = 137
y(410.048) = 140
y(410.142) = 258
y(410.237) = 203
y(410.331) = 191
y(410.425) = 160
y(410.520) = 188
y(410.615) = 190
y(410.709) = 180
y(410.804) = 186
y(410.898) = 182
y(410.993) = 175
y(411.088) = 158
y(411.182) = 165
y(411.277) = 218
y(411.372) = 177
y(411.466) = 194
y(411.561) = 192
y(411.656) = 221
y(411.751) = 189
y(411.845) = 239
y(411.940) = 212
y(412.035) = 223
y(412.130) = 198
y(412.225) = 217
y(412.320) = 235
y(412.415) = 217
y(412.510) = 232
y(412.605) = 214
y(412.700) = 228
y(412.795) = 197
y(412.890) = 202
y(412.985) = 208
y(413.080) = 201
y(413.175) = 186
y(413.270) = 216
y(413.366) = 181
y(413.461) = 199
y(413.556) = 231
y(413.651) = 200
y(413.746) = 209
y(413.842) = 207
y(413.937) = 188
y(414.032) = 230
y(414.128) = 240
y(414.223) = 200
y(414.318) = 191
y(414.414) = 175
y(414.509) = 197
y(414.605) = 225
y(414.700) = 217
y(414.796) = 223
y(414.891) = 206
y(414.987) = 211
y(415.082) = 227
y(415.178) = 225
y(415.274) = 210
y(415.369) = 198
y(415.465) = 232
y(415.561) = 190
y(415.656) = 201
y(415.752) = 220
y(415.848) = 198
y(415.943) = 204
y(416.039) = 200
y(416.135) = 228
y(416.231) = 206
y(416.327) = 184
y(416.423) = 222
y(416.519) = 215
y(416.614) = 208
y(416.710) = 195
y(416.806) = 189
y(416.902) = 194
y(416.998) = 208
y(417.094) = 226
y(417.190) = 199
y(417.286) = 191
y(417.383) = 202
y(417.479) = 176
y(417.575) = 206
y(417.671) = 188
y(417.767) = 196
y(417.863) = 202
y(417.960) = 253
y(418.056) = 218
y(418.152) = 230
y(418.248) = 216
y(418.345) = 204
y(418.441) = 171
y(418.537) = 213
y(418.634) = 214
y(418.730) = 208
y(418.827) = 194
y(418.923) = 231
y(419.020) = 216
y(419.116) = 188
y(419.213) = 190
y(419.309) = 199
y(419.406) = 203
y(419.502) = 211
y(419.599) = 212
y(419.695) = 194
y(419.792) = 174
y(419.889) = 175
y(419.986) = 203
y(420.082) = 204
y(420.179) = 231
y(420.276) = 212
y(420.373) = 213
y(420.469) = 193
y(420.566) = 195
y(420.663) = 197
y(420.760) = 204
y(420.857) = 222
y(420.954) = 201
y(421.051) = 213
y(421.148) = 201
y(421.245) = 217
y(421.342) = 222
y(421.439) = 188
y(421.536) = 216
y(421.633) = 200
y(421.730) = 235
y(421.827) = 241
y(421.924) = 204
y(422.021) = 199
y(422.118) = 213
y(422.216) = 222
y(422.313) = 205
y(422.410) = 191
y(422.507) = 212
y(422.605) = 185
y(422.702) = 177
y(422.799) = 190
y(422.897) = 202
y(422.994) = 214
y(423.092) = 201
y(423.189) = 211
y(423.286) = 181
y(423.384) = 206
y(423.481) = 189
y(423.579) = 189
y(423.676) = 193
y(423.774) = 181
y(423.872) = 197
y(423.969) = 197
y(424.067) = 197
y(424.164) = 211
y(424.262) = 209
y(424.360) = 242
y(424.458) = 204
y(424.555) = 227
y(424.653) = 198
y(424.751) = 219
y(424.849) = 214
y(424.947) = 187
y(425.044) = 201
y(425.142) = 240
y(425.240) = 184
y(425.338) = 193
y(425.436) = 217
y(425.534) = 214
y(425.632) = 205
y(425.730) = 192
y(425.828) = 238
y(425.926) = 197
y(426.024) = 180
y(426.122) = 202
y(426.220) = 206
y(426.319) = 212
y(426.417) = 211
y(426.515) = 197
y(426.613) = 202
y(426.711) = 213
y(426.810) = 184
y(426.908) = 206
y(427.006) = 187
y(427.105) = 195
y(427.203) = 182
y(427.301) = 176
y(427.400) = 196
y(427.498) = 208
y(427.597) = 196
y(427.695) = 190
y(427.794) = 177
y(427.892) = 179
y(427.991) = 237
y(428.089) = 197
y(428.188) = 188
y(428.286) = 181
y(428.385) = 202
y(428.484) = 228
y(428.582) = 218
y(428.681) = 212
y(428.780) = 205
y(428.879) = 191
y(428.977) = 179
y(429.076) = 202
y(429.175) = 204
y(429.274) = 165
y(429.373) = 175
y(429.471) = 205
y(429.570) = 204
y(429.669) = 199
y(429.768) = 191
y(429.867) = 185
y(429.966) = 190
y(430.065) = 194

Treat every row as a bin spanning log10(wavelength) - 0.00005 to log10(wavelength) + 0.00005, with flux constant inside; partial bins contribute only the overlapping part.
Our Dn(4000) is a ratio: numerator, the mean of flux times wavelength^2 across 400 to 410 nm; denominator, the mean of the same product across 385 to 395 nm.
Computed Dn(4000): 1.23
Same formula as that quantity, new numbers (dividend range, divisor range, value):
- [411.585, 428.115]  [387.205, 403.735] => 1.24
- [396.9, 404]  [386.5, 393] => 1.12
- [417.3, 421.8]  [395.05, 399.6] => 1.37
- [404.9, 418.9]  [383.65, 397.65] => 1.30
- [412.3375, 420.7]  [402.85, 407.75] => 1.02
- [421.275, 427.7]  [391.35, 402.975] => 1.25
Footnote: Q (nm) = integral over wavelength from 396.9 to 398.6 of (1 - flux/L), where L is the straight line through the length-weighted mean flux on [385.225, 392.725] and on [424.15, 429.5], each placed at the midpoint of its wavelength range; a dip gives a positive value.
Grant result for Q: 0.36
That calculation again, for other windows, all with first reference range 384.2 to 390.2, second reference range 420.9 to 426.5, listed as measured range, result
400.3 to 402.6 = -0.34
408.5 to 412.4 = 0.11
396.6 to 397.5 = 0.35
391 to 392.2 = -0.09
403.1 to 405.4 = -0.27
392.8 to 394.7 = 0.22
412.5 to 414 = -0.05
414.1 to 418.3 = -0.15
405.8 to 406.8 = -0.08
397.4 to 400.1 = 0.08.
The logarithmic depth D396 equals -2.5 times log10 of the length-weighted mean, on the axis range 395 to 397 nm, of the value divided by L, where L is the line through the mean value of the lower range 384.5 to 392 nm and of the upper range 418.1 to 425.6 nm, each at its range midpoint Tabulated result 0.17 mag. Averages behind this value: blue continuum 187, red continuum 205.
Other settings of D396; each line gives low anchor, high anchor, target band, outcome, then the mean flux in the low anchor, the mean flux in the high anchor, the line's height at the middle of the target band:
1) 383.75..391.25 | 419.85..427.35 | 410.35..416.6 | -0.04 mag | 180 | 204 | 197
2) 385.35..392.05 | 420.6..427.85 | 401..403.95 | -0.13 mag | 189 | 203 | 194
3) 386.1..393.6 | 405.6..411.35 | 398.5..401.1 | -0.07 mag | 183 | 199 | 192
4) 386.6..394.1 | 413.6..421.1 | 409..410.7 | 0.12 mag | 181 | 206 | 199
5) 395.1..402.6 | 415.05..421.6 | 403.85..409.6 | -0.09 mag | 187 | 206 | 194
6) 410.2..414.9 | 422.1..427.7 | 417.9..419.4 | -0.04 mag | 202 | 202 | 202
